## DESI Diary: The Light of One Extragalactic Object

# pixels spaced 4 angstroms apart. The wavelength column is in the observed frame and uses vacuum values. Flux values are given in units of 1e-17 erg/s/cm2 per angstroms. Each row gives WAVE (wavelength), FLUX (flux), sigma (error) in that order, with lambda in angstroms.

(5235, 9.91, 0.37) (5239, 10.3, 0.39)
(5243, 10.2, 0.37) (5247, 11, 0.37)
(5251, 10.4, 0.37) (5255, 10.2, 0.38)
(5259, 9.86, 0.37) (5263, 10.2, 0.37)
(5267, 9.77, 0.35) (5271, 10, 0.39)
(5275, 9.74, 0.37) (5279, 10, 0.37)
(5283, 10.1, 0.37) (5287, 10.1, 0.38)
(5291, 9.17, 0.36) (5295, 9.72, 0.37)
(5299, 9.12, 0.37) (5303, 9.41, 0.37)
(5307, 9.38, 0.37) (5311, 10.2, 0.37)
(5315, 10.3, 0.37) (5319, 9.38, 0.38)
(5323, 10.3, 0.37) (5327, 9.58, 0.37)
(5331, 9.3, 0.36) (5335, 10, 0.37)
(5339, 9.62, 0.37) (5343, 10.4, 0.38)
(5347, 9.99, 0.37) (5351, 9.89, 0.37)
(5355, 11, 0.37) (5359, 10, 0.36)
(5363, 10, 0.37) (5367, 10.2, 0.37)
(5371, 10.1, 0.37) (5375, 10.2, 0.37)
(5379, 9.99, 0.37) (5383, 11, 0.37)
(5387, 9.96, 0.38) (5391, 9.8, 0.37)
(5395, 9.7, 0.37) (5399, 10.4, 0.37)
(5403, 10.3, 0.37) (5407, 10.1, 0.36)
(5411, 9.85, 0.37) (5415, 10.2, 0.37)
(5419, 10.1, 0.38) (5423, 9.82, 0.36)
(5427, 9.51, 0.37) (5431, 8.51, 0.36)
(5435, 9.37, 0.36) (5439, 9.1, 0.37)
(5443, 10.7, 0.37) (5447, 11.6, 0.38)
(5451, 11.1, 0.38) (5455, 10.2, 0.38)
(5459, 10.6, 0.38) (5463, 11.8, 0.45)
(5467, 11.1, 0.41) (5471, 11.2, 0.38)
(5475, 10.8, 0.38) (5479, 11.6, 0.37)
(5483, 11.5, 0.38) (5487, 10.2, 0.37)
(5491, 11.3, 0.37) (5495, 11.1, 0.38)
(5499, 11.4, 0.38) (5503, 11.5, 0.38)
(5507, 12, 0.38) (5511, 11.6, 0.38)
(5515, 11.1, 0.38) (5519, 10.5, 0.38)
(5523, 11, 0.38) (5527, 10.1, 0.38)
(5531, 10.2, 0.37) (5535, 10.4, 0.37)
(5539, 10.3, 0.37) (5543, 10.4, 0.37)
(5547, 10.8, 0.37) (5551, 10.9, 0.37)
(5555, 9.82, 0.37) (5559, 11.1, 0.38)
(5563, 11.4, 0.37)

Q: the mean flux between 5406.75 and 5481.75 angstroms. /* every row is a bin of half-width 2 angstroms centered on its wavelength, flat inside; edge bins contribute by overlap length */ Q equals 10.4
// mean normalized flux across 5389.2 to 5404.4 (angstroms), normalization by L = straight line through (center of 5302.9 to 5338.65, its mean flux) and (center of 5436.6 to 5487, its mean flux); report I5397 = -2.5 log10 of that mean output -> 0.04 mag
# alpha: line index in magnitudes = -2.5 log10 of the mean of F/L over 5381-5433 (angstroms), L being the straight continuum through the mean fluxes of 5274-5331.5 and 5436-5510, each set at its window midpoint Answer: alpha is 0.06 mag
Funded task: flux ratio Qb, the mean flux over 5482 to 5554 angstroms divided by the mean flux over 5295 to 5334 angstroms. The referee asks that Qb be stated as 1.12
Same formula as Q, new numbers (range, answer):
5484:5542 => 10.9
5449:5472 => 11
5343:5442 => 9.98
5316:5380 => 10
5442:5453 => 11.2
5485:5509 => 11.2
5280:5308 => 9.59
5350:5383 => 10.2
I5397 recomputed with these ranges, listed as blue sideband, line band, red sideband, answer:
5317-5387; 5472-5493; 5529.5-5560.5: -0.08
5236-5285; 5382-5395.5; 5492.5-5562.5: 0.04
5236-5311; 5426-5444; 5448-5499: 0.16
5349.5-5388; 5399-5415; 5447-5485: 0.05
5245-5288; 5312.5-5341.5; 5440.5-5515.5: 0.07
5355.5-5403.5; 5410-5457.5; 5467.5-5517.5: 0.07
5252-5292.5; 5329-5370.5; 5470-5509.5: 0.04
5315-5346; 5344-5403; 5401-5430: -0.03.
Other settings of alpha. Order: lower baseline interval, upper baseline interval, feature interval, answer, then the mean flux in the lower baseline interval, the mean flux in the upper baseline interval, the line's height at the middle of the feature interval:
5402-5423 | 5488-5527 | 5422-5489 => 0.01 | 10.1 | 11.2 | 10.6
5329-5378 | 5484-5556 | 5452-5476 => -0.04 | 10.1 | 10.8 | 10.6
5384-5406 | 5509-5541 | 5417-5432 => 0.07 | 10.1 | 10.7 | 10.2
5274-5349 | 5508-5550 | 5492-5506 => -0.08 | 9.78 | 10.7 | 10.6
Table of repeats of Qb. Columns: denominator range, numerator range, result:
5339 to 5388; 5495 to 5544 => 1.07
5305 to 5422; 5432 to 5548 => 1.08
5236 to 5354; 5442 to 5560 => 1.10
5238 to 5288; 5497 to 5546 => 1.07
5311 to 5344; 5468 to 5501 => 1.13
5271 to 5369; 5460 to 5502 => 1.13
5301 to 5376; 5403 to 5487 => 1.05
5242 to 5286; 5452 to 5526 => 1.10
